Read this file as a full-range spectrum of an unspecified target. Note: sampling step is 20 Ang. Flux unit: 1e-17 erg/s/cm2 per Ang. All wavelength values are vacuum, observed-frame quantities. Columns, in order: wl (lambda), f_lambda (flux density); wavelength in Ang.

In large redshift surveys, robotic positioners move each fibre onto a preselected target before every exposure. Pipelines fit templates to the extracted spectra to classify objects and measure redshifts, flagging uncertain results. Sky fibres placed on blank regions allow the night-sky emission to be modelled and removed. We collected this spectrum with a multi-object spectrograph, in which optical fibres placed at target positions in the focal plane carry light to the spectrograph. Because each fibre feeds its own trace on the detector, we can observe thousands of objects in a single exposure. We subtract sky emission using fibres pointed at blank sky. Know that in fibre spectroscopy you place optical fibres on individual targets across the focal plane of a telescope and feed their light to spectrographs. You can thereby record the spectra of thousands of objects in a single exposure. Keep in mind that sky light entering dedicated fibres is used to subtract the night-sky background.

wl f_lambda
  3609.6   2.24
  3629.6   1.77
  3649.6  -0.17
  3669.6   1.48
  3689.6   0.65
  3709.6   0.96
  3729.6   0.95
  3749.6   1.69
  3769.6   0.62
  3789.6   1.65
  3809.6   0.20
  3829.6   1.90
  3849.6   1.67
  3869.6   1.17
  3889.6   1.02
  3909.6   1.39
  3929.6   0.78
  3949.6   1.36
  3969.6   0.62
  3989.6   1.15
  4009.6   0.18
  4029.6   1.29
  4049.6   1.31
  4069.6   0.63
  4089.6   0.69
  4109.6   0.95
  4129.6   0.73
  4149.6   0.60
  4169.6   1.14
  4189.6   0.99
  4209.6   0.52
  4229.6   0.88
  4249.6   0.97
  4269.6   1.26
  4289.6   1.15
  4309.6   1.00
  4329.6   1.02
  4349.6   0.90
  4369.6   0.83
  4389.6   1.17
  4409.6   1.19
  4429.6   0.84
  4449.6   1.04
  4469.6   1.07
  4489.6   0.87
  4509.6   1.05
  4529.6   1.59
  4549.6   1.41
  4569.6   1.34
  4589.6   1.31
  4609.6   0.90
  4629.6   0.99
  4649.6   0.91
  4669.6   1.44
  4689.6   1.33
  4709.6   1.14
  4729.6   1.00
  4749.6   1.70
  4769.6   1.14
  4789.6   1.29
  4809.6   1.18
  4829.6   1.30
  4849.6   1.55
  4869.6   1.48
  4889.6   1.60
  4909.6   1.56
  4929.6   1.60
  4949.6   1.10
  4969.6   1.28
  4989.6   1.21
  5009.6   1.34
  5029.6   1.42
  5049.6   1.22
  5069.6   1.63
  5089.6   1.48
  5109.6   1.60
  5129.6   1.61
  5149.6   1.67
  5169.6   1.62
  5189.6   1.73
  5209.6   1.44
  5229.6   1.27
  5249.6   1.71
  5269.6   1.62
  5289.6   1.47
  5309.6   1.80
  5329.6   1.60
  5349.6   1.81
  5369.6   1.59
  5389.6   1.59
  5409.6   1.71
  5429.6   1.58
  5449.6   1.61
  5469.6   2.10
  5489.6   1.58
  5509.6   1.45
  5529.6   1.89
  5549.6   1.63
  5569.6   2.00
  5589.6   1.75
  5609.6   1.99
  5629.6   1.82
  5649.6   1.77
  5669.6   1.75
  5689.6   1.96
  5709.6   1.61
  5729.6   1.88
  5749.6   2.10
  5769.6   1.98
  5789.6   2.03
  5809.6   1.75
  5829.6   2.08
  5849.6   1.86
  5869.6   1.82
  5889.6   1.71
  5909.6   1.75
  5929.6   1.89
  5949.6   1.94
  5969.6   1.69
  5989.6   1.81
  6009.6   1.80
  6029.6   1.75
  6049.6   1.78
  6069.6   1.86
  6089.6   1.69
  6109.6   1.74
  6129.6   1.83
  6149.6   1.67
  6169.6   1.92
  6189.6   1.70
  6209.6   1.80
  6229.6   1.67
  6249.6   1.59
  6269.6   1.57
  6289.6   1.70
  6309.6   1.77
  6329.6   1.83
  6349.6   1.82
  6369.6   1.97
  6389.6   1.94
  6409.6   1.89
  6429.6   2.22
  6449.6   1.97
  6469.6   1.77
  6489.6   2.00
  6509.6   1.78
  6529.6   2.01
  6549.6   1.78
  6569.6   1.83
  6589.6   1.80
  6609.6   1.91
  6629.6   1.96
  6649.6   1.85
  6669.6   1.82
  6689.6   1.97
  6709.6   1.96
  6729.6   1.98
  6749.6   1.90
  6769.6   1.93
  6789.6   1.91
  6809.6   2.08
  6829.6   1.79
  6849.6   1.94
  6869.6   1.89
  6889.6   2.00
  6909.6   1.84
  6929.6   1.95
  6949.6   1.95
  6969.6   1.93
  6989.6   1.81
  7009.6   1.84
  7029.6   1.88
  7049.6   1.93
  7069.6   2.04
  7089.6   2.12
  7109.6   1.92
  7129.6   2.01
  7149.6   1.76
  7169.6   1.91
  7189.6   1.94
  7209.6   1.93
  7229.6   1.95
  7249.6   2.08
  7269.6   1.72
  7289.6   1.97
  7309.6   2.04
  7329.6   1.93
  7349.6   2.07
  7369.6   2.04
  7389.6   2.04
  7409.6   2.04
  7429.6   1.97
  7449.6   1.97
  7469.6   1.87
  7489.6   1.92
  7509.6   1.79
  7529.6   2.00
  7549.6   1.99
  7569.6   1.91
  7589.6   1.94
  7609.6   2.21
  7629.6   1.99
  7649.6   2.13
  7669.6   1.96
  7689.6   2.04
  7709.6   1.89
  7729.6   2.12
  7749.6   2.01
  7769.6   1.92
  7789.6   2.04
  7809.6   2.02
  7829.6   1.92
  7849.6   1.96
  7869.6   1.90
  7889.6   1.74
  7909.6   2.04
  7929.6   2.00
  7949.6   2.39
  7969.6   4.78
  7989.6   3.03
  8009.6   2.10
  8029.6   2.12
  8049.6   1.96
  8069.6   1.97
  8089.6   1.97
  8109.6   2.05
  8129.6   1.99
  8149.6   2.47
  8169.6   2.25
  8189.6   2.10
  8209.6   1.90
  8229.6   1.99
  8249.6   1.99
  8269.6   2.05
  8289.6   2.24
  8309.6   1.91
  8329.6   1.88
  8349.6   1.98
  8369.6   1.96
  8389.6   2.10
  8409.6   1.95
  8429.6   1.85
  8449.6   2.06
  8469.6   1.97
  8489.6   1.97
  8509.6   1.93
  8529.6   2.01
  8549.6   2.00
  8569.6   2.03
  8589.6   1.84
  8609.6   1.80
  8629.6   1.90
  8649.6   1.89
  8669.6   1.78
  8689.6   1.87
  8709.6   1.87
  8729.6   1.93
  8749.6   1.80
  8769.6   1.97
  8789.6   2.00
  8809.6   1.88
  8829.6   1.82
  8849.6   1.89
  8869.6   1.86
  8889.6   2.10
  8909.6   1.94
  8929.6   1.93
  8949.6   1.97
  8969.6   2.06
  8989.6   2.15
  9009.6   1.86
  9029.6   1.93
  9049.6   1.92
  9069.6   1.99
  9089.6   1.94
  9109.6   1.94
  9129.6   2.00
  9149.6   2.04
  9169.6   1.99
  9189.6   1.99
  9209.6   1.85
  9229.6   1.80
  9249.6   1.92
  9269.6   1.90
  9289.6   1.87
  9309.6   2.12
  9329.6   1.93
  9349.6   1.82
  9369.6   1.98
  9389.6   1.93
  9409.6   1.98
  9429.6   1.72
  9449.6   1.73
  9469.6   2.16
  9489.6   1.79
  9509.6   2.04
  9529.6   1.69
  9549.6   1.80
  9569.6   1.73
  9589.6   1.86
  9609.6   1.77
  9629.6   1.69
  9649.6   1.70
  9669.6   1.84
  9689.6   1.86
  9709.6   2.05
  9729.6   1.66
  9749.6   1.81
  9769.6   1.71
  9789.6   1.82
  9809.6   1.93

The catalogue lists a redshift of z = 0.21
